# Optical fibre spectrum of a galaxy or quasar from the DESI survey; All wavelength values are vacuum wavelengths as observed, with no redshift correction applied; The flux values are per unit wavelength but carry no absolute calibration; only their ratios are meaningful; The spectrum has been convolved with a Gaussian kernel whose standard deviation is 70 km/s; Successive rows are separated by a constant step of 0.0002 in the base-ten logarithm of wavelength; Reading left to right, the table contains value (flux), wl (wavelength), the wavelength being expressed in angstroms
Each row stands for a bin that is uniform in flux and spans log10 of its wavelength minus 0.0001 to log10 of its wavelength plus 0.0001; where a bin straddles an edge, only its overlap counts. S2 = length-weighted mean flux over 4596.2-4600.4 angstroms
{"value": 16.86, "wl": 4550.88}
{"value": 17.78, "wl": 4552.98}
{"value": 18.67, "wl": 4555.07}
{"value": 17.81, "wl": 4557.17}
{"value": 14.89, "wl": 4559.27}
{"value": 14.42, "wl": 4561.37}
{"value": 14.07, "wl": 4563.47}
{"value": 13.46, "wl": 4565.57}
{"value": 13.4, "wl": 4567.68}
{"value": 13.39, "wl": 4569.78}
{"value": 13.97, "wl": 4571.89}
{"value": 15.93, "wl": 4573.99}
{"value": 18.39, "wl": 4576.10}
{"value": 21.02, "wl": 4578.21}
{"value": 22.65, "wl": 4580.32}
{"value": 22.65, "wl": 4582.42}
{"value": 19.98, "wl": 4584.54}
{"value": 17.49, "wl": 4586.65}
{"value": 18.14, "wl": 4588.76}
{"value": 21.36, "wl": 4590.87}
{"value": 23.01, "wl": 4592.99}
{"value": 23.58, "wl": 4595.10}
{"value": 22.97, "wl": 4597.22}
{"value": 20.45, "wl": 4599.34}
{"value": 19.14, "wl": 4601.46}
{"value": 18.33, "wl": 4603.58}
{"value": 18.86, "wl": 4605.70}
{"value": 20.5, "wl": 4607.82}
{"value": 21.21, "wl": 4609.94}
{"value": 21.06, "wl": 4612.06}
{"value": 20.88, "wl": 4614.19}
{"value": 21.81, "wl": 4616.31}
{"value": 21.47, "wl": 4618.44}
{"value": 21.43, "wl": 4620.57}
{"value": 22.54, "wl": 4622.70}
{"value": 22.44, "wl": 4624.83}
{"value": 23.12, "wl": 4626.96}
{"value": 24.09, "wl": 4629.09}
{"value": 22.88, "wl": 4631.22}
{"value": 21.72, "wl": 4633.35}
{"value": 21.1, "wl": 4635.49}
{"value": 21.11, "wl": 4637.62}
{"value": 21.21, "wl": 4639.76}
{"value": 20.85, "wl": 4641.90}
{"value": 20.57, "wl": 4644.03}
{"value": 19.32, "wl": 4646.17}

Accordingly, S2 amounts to 21.7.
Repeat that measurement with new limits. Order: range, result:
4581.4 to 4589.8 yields 19.5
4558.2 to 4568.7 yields 14.1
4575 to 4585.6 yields 20.9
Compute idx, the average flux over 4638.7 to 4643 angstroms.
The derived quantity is 21.1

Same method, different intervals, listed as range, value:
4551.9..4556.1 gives 18.2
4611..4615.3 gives 21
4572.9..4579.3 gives 18.4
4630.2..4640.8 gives 21.6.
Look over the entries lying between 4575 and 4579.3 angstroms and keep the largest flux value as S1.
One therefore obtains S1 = 21.02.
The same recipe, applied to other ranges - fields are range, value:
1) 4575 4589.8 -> 22.65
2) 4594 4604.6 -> 23.58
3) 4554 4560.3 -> 18.67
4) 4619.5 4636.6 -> 24.09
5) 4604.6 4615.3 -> 21.21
